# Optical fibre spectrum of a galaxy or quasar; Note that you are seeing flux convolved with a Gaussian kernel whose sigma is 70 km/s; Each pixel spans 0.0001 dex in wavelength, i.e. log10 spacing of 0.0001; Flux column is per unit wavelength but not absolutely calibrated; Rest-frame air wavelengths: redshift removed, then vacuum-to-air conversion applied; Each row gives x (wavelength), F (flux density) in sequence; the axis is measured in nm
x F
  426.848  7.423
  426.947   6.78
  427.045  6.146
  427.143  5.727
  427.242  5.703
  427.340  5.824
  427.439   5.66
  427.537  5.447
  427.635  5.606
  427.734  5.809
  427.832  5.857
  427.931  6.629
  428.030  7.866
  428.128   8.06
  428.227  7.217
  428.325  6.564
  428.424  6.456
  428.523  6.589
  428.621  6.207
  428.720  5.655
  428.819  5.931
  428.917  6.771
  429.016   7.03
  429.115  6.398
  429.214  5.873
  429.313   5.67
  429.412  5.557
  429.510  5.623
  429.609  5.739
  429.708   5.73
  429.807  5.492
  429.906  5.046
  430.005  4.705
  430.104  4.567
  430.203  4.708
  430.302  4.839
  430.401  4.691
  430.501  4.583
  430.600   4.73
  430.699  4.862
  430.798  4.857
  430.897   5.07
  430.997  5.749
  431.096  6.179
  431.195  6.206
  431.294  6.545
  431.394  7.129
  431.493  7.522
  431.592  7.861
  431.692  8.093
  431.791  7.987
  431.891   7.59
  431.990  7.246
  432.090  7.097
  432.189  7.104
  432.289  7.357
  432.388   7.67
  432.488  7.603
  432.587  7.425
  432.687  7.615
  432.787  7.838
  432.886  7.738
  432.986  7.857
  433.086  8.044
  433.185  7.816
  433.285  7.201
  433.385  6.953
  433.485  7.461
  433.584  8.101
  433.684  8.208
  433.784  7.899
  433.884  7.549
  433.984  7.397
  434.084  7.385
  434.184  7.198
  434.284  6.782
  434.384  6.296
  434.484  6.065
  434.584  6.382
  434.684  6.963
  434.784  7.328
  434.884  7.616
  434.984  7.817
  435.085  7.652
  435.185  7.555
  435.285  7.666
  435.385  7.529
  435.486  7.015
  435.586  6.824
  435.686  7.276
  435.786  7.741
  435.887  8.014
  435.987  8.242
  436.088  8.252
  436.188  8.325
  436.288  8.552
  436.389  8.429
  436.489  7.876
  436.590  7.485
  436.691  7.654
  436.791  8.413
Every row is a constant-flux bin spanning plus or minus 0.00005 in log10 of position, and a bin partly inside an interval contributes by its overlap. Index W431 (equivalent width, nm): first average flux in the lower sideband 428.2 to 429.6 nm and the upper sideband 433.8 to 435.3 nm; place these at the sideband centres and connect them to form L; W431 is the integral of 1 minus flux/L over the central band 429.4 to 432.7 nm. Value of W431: 0.21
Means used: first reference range 6.23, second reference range 7.18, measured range 6.19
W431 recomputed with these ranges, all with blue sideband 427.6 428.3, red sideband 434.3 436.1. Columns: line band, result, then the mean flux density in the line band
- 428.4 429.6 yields 0.12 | 6.13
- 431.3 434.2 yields -0.18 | 7.57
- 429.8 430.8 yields 0.31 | 4.79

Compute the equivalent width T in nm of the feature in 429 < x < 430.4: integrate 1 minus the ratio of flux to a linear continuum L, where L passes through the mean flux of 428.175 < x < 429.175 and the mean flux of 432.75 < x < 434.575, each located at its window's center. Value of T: 0.26 nm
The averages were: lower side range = 6.48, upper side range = 7.41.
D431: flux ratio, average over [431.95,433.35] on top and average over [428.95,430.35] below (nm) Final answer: 1.37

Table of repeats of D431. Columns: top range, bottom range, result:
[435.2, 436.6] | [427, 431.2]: 1.35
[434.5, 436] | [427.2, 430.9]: 1.28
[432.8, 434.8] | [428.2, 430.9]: 1.31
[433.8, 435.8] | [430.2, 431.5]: 1.31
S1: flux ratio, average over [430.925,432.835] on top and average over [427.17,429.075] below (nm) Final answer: 1.14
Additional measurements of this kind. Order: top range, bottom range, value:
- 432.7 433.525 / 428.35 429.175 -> 1.19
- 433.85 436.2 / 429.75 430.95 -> 1.52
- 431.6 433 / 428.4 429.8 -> 1.25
